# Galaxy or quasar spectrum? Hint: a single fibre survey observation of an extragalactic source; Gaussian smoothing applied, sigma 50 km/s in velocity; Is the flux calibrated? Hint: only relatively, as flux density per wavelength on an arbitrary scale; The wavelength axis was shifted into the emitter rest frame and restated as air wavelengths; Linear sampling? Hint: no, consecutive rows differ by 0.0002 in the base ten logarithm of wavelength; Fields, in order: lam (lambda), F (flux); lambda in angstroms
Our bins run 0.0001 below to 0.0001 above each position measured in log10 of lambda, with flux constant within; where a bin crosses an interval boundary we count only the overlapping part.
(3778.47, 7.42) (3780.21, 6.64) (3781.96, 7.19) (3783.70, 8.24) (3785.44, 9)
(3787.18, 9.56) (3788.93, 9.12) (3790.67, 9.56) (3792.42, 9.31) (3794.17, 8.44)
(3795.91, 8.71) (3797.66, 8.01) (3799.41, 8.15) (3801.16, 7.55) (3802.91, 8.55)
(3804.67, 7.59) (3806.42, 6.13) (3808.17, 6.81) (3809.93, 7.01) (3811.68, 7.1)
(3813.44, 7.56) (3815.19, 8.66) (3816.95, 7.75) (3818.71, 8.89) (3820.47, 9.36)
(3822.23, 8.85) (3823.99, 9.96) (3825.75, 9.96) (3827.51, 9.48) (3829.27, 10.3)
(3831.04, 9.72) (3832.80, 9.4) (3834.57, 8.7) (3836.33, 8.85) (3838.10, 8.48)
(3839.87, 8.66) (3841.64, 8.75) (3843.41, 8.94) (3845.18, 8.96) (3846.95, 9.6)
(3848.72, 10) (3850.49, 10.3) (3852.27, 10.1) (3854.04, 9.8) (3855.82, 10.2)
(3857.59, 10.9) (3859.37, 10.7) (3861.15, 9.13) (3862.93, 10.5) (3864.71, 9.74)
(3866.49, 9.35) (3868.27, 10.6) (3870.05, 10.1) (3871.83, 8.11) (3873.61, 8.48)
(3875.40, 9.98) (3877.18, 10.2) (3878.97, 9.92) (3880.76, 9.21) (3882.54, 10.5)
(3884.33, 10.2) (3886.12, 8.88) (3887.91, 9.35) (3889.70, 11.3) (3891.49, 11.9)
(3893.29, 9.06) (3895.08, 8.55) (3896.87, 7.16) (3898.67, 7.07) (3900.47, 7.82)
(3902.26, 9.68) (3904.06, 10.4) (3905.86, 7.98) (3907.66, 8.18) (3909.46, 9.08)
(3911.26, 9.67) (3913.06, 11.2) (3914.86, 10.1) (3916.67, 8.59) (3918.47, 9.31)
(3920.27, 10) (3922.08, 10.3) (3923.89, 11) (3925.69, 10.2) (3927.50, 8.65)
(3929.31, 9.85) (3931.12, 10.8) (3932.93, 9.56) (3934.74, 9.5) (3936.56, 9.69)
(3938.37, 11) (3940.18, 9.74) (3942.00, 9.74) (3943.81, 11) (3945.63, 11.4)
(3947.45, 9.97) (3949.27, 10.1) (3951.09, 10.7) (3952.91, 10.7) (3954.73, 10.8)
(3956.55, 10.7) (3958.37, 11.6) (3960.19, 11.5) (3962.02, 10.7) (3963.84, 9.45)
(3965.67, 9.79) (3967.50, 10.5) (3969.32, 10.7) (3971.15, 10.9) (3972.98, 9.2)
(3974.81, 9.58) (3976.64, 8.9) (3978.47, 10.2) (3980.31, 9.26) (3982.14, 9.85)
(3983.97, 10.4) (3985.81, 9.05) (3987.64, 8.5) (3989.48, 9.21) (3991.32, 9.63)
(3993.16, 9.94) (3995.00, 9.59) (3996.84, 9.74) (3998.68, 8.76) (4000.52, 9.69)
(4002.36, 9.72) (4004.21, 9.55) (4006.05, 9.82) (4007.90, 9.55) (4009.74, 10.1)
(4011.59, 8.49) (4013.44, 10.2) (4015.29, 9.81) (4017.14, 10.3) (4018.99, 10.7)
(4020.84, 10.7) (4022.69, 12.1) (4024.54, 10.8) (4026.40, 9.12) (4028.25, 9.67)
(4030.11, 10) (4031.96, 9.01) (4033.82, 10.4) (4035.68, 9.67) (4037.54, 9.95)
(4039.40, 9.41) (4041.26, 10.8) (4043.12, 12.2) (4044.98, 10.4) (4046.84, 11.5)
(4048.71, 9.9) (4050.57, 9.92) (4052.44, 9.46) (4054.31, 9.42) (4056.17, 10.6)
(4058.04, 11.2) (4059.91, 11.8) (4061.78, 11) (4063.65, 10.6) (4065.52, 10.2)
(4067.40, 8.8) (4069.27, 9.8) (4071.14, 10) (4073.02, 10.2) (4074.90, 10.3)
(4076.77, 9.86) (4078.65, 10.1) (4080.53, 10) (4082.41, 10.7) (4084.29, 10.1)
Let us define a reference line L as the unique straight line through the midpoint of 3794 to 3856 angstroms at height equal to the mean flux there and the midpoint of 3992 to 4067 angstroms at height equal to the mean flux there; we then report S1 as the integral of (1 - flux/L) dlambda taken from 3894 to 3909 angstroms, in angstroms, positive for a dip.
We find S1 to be 1.4 angstroms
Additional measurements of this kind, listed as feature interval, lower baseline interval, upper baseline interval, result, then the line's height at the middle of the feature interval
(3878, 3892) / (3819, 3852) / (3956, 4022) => -0.9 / 9.53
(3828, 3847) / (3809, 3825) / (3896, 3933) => -1.2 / 8.57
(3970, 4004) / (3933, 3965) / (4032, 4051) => 2.8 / 10.4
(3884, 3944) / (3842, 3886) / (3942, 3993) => 2.3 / 9.96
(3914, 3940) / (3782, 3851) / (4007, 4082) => -1.3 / 9.43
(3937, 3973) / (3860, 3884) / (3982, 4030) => -2.8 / 9.77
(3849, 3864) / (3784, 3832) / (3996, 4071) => -2.2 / 8.89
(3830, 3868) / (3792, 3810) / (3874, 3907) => -4.0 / 8.66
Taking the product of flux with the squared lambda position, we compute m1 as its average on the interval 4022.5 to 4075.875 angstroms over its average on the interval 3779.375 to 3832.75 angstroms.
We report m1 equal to 1.4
